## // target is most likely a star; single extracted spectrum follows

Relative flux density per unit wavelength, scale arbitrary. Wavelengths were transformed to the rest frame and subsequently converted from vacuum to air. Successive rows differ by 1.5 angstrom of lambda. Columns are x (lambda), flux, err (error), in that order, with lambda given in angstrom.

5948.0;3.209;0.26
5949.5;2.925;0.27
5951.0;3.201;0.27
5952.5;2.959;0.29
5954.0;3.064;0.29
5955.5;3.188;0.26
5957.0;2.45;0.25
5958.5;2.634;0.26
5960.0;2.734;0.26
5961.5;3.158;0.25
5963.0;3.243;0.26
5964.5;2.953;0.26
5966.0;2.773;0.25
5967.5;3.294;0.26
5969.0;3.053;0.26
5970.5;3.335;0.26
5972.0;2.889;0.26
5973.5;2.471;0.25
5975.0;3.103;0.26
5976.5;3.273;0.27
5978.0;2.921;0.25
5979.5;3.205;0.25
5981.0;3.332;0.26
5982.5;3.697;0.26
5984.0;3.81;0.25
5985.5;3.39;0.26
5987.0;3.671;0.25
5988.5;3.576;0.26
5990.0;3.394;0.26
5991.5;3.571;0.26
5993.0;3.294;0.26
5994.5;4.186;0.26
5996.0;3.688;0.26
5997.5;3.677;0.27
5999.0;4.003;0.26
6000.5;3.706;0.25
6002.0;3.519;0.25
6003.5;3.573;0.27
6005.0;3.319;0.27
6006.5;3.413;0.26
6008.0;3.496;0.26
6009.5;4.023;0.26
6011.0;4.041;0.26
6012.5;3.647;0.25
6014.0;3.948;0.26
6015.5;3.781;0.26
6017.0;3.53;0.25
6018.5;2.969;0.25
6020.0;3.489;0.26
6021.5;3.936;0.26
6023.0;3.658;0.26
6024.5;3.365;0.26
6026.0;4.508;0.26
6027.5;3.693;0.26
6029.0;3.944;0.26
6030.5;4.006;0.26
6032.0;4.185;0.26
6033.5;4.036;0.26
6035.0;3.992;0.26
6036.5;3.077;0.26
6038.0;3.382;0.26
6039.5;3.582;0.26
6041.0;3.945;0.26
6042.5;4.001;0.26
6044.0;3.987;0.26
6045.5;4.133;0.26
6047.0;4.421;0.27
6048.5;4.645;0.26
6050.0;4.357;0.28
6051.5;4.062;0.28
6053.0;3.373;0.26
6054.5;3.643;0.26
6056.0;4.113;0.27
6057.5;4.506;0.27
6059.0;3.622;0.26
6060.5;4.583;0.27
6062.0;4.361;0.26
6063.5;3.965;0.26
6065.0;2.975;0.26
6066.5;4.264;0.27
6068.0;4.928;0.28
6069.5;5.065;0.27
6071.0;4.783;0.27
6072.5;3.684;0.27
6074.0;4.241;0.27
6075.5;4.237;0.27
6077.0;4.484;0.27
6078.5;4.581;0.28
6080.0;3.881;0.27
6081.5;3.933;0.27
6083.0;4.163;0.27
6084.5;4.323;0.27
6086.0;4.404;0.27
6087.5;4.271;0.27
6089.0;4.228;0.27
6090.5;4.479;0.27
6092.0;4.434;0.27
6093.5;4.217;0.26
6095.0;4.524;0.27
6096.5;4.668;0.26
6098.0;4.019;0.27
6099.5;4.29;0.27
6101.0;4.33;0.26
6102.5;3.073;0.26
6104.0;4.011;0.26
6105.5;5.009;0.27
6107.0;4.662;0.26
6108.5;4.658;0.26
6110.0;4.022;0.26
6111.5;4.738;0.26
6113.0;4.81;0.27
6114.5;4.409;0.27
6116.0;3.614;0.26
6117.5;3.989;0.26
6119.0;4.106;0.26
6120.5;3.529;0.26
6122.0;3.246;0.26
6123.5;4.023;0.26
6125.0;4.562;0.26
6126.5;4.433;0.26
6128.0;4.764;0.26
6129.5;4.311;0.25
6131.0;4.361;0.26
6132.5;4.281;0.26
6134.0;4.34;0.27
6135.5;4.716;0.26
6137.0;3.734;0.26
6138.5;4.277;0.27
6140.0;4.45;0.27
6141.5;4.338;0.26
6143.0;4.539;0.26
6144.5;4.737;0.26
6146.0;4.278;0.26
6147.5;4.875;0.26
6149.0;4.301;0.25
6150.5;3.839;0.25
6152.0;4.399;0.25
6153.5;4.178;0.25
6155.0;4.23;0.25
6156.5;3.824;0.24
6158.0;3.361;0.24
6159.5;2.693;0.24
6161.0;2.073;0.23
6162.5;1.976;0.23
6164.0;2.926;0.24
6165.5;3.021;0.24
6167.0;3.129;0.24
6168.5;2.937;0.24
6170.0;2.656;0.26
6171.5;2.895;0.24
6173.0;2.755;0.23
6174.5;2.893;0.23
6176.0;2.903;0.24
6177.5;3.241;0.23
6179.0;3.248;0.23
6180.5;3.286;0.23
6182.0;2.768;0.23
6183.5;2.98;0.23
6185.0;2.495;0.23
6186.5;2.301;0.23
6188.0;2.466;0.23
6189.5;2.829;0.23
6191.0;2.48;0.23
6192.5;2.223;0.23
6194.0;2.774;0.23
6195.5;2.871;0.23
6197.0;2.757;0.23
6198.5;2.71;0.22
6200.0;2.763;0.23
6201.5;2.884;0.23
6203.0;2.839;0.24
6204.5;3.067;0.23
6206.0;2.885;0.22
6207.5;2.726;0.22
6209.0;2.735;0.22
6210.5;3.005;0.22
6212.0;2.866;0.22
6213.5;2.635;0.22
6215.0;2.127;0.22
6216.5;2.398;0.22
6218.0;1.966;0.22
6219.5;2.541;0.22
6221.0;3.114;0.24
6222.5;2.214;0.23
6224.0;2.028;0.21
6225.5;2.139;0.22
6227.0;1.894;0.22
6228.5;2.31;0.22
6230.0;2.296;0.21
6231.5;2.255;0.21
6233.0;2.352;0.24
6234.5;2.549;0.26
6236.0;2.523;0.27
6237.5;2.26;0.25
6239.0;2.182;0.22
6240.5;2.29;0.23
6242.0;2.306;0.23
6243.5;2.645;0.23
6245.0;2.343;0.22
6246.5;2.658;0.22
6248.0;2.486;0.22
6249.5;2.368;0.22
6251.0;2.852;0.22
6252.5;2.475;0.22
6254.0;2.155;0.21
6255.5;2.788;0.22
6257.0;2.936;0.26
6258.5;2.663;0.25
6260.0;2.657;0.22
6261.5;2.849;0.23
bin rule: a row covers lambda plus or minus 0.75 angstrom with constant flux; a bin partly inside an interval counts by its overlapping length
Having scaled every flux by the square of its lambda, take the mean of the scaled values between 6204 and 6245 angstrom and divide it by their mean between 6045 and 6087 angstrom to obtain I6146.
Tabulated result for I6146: 0.61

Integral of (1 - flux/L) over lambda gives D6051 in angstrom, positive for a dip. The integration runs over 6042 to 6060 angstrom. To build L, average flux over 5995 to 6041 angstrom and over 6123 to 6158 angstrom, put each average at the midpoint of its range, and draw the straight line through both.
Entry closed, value -0.9 angstrom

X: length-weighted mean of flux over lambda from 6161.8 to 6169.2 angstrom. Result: 2.8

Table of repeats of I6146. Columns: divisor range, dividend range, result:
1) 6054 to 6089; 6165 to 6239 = 0.65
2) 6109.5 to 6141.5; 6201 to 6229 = 0.62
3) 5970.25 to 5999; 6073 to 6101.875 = 1.30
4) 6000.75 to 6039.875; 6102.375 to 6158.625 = 1.19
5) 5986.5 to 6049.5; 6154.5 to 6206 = 0.80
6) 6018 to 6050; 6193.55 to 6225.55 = 0.72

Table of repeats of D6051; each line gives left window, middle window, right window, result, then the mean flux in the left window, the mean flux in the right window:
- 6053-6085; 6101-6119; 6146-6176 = -2.20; 4.19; 3.33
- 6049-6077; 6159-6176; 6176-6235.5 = 1.67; 4.17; 2.62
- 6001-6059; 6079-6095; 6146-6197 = -3.28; 3.82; 3.1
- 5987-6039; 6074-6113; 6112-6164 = -3.99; 3.69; 4.03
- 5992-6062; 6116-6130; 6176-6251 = -3.92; 3.83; 2.58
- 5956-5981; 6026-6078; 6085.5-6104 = -3.64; 2.98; 4.23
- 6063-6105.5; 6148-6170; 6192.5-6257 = 0.00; 4.25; 2.53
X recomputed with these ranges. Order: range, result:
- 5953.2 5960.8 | 2.82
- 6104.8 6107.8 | 4.83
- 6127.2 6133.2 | 4.43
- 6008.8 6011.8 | 4.03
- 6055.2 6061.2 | 4.2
